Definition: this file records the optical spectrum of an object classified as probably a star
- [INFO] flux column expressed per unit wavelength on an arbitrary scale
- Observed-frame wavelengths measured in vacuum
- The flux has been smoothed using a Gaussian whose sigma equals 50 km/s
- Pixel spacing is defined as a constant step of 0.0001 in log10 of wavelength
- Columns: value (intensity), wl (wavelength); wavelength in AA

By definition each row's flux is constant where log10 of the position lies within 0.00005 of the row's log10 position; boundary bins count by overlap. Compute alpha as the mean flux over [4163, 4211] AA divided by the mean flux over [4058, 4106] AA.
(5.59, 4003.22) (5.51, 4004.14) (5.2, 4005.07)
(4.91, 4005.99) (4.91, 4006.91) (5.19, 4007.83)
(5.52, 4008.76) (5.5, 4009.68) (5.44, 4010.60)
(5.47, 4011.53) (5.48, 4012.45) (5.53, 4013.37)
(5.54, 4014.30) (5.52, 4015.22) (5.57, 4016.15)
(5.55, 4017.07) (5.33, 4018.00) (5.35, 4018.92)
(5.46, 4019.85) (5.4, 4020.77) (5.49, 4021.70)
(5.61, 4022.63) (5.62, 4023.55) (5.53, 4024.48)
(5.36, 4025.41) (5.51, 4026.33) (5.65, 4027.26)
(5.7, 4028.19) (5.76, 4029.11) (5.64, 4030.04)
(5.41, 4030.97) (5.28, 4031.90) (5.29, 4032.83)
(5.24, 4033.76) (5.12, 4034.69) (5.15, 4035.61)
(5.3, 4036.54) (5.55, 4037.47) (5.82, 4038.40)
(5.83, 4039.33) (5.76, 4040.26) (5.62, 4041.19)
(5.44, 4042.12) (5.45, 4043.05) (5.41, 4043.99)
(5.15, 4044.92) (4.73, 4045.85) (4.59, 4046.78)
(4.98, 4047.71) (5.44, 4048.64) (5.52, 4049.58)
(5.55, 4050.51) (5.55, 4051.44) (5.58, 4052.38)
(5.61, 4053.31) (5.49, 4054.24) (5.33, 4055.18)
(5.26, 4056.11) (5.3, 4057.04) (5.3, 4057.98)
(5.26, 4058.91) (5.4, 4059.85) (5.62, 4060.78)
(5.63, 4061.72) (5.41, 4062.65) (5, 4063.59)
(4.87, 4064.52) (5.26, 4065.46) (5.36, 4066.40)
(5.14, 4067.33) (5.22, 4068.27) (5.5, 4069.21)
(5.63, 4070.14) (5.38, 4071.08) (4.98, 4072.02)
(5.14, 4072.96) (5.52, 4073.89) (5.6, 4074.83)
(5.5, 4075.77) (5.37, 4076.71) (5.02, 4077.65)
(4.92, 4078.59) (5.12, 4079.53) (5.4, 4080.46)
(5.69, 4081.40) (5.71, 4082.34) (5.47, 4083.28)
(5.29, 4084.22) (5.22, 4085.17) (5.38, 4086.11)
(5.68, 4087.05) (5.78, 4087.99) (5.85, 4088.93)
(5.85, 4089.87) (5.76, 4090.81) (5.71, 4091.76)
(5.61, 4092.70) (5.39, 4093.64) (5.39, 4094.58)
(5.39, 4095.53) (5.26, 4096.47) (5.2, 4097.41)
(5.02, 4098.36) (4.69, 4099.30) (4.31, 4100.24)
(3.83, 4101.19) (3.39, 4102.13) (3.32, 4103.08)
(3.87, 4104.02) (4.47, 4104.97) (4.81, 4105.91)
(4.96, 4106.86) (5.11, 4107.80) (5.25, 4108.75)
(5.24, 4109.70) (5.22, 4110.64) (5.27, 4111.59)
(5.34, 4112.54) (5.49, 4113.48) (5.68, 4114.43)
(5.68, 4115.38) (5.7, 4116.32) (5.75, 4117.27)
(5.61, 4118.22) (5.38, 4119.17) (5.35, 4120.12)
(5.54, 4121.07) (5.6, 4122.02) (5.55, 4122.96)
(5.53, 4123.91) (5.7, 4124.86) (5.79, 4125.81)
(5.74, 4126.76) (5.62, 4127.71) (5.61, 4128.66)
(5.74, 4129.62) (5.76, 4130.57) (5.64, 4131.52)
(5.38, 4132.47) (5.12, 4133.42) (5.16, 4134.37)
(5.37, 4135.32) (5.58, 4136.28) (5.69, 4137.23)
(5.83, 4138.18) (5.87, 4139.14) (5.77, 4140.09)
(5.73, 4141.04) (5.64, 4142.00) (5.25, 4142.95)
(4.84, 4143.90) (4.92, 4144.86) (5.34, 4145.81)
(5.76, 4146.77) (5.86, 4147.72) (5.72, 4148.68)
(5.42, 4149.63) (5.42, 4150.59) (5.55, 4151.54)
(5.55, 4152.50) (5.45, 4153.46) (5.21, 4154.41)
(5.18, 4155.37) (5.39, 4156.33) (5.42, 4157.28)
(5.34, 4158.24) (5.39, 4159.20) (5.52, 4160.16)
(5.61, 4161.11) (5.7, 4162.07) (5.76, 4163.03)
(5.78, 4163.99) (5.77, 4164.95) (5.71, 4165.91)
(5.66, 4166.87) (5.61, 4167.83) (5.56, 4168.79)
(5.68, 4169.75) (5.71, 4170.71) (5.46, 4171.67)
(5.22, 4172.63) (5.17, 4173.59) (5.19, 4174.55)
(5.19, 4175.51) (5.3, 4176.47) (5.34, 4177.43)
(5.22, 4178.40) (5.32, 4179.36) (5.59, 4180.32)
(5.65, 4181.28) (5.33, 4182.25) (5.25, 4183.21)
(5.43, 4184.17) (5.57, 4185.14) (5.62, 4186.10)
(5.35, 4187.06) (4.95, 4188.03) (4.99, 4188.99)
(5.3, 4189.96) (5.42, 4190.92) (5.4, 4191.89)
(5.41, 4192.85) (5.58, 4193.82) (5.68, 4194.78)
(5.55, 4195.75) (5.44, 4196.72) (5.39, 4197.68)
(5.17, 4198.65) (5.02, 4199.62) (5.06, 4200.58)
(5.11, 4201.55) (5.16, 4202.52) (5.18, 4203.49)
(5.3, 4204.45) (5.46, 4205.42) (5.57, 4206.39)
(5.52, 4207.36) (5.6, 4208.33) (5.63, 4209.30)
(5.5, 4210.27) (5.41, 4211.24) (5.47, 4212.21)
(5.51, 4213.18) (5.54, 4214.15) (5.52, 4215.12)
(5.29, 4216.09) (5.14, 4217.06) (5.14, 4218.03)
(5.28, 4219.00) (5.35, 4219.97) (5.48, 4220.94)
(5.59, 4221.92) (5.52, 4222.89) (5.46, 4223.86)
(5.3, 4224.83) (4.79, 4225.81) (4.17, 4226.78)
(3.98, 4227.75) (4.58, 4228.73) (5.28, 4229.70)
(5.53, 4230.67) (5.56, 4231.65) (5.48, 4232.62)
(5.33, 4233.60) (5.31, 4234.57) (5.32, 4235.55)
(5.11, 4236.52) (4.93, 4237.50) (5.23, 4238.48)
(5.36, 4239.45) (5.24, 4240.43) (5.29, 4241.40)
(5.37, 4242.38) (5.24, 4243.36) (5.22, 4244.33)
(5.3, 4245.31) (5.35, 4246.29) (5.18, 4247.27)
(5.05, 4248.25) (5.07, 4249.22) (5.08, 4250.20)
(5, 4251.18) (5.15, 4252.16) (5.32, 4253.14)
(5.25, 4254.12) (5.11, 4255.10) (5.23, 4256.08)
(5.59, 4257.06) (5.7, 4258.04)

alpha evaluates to 1.0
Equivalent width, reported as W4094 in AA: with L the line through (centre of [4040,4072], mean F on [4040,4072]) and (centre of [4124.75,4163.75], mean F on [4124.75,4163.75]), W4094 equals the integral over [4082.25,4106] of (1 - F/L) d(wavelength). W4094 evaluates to 1.57 AA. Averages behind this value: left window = 5.34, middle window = 5.06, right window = 5.52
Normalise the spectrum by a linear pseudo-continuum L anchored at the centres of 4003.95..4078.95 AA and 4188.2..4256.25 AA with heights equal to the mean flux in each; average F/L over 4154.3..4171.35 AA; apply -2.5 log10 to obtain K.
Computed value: -0.05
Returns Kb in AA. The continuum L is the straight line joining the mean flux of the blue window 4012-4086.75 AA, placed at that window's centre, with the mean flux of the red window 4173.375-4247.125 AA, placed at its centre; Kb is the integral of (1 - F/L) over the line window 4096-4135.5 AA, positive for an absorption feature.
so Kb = 1.2 AA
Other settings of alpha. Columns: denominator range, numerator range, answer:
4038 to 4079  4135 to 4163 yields 1.03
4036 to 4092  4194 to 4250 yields 0.98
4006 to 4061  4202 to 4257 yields 0.97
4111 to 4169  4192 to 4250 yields 0.95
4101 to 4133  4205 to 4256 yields 1.00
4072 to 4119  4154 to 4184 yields 1.05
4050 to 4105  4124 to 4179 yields 1.05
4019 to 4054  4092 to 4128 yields 0.95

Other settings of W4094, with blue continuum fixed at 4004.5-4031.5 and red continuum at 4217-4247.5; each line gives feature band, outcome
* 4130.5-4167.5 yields -1.49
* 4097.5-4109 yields 1.98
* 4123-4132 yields -0.59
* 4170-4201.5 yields -0.57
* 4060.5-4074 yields 0.24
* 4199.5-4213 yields -0.35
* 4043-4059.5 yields 0.34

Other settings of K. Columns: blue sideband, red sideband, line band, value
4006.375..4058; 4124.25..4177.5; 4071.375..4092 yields 0.003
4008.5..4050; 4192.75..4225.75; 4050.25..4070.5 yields 0.011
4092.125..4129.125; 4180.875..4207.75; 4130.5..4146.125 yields -0.046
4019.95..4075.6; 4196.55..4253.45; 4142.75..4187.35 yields -0.031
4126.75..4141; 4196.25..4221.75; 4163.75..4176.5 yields -0.005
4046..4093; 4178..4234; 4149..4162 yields -0.018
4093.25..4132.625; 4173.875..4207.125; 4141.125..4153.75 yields -0.037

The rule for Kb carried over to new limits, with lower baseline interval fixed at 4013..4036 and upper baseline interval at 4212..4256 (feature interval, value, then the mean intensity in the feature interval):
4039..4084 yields 0.6 AA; 5.35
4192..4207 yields -0.2 AA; 5.34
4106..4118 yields 0.0 AA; 5.38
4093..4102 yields 0.8 AA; 4.9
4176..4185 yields -0.2 AA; 5.38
